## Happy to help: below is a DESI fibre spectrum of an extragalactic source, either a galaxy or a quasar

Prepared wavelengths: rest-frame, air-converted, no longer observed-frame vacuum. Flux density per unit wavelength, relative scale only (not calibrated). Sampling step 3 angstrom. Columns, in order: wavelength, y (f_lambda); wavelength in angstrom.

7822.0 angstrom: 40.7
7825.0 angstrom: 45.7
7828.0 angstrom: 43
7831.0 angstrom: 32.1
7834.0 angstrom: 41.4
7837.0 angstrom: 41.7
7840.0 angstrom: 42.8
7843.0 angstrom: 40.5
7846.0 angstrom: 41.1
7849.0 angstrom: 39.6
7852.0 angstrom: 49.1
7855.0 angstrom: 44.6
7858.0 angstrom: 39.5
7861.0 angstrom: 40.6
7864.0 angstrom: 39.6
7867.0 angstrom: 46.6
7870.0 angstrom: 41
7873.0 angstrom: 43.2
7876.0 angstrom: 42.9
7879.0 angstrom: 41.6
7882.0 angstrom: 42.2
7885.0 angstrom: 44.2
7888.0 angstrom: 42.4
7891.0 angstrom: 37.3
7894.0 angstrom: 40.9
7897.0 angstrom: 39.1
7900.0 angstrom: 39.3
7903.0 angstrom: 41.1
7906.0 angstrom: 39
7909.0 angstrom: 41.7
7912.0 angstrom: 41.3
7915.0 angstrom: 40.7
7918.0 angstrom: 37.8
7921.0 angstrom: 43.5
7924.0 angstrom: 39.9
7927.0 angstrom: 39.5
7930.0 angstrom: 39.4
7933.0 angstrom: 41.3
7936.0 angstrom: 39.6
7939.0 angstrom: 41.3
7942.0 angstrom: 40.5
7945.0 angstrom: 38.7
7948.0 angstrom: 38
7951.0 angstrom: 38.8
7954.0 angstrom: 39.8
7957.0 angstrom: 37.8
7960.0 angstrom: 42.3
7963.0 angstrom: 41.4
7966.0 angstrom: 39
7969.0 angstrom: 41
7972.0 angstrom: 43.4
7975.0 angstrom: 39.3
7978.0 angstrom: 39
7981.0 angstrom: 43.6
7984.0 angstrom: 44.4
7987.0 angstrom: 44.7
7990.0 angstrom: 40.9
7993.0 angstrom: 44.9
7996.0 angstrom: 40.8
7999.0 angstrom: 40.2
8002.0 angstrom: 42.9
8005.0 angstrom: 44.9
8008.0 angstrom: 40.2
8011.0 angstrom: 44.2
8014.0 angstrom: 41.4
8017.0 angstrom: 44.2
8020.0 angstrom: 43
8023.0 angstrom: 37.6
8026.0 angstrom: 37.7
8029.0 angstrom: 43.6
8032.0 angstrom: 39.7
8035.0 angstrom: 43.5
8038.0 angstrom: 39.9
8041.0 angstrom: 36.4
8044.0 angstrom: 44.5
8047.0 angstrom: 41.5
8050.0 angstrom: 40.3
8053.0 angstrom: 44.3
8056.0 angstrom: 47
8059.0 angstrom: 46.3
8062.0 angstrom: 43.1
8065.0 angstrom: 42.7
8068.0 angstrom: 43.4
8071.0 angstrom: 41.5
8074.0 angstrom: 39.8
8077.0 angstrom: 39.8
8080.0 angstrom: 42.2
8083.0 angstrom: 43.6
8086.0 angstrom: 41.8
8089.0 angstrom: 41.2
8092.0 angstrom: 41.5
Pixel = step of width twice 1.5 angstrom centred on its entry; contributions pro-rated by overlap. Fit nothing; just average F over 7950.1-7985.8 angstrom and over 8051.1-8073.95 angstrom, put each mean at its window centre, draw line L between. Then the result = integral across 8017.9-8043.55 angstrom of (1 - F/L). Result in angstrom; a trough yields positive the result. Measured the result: 1.4 angstrom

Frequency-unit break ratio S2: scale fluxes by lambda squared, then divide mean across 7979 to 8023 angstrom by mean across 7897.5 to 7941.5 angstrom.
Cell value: 1.1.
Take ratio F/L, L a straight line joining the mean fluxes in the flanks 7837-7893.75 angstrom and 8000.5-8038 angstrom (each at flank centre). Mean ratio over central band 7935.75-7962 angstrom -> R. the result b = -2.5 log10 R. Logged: 0.06 mag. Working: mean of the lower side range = 42.1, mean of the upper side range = 41.8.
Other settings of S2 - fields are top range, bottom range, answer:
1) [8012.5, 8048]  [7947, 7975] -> 1.04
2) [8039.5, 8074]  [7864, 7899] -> 1.07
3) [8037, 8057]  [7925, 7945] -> 1.07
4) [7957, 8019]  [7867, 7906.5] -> 1.04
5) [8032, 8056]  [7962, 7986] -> 1.02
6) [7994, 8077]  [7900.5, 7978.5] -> 1.07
